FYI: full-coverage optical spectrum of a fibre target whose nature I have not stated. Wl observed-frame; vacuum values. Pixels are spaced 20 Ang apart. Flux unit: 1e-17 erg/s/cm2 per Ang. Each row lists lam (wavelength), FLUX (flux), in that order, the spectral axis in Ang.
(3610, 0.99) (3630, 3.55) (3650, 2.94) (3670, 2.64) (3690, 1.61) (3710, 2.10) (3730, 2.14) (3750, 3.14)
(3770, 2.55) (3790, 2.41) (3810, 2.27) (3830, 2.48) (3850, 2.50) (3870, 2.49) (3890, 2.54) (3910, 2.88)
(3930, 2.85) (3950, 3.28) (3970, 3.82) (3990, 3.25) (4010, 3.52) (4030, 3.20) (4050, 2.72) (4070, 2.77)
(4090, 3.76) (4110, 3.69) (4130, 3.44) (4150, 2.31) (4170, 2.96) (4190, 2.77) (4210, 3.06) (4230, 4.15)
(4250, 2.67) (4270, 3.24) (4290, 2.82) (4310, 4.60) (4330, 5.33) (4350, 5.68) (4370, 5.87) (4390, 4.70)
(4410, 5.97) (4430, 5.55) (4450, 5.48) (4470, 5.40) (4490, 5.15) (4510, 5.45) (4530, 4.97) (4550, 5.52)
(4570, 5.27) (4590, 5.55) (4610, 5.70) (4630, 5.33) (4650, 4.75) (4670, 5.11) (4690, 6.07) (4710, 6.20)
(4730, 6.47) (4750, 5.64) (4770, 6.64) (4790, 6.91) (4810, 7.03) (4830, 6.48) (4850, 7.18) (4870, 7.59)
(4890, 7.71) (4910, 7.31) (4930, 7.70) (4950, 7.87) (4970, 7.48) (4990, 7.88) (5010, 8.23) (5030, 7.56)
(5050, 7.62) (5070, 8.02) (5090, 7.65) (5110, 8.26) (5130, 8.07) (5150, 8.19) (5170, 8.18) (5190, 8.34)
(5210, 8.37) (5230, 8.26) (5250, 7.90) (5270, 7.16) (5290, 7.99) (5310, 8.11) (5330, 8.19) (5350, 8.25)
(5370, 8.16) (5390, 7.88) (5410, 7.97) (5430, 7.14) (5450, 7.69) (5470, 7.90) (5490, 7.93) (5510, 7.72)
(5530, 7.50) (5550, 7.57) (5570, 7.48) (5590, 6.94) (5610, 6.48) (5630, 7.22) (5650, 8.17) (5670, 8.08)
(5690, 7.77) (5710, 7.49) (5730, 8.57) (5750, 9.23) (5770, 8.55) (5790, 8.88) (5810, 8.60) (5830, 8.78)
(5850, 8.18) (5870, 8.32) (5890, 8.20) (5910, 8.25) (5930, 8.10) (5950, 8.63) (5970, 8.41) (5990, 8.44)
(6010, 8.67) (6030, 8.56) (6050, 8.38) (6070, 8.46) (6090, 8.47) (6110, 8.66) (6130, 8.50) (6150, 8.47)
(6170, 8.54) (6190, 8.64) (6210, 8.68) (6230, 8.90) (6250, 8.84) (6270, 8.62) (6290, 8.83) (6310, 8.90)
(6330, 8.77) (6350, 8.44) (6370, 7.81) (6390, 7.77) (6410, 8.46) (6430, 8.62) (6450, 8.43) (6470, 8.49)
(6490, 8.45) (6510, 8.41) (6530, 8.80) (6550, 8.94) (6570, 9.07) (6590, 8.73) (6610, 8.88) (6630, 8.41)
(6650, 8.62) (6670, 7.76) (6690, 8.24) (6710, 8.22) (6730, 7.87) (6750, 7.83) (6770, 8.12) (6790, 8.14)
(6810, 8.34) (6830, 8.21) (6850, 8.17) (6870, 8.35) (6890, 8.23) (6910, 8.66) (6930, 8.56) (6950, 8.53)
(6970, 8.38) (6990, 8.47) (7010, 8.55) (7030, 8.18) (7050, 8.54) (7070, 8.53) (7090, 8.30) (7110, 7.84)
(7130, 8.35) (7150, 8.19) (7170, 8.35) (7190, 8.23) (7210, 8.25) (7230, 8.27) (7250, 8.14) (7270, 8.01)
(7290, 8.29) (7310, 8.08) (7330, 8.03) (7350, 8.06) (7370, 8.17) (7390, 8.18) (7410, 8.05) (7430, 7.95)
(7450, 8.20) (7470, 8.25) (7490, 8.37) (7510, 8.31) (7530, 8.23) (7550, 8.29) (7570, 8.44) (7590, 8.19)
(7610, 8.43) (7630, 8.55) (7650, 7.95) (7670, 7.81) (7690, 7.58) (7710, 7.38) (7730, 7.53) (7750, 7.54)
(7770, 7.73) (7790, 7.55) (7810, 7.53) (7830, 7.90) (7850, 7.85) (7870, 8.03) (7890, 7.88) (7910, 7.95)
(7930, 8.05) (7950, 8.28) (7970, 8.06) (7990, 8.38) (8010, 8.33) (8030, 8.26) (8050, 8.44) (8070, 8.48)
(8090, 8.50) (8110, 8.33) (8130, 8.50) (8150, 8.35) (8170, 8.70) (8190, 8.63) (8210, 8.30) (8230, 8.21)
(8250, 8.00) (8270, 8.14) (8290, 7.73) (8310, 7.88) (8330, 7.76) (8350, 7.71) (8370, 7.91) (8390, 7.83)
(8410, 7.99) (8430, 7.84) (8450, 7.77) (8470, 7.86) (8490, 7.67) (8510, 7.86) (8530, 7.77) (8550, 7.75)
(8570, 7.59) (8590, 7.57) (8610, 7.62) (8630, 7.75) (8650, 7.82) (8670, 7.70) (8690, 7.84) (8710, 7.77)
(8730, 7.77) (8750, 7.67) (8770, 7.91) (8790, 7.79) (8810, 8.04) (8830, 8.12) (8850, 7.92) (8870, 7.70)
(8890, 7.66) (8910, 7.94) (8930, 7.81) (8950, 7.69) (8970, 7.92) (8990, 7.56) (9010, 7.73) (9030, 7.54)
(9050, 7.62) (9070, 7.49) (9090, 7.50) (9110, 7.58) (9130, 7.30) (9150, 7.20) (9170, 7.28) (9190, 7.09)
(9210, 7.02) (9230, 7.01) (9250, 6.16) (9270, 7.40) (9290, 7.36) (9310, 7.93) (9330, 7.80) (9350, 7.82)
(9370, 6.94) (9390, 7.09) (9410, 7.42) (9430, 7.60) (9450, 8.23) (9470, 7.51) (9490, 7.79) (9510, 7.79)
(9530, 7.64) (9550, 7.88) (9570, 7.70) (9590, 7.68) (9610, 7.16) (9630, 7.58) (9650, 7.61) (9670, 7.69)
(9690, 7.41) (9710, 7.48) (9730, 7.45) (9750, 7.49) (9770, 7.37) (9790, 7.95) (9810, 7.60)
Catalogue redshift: 0.08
